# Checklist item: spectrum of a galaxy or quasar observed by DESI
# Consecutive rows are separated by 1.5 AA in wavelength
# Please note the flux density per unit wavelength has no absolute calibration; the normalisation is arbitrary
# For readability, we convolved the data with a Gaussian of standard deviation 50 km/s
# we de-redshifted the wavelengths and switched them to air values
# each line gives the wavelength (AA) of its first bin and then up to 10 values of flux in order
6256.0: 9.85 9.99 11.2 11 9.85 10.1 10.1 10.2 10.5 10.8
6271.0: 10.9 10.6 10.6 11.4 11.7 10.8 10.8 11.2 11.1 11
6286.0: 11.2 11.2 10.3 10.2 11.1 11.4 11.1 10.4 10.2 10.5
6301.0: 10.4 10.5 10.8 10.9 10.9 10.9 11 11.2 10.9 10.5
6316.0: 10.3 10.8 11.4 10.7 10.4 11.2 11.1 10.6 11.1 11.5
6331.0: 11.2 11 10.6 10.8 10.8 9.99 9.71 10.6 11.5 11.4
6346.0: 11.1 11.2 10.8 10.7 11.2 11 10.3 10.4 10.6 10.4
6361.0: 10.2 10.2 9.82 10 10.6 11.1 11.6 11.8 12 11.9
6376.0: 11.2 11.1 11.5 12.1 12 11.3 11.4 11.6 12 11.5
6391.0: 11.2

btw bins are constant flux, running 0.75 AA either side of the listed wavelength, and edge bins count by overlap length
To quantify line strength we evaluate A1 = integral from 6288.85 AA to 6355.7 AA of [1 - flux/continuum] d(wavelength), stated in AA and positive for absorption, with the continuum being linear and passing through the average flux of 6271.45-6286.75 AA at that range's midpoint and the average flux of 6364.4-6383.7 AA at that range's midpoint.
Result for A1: 2.28 AA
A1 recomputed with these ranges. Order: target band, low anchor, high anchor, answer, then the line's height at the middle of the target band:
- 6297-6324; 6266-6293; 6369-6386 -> 0.90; 11.1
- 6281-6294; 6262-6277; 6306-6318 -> -0.32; 10.7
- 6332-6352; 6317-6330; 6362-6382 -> 0.47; 11.1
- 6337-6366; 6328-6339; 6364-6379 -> 1.13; 11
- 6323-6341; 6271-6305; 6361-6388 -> 0.41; 11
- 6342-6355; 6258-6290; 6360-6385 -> 0.00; 11.1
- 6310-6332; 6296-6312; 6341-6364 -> -0.43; 10.7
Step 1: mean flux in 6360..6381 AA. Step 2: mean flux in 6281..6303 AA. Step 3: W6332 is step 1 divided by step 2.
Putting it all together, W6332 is 1.0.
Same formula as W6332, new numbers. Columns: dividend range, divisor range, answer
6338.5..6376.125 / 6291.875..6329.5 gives 1.00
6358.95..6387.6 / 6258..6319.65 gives 1.04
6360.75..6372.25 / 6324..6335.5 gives 0.97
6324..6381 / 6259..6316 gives 1.01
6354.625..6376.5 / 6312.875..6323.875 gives 1.01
